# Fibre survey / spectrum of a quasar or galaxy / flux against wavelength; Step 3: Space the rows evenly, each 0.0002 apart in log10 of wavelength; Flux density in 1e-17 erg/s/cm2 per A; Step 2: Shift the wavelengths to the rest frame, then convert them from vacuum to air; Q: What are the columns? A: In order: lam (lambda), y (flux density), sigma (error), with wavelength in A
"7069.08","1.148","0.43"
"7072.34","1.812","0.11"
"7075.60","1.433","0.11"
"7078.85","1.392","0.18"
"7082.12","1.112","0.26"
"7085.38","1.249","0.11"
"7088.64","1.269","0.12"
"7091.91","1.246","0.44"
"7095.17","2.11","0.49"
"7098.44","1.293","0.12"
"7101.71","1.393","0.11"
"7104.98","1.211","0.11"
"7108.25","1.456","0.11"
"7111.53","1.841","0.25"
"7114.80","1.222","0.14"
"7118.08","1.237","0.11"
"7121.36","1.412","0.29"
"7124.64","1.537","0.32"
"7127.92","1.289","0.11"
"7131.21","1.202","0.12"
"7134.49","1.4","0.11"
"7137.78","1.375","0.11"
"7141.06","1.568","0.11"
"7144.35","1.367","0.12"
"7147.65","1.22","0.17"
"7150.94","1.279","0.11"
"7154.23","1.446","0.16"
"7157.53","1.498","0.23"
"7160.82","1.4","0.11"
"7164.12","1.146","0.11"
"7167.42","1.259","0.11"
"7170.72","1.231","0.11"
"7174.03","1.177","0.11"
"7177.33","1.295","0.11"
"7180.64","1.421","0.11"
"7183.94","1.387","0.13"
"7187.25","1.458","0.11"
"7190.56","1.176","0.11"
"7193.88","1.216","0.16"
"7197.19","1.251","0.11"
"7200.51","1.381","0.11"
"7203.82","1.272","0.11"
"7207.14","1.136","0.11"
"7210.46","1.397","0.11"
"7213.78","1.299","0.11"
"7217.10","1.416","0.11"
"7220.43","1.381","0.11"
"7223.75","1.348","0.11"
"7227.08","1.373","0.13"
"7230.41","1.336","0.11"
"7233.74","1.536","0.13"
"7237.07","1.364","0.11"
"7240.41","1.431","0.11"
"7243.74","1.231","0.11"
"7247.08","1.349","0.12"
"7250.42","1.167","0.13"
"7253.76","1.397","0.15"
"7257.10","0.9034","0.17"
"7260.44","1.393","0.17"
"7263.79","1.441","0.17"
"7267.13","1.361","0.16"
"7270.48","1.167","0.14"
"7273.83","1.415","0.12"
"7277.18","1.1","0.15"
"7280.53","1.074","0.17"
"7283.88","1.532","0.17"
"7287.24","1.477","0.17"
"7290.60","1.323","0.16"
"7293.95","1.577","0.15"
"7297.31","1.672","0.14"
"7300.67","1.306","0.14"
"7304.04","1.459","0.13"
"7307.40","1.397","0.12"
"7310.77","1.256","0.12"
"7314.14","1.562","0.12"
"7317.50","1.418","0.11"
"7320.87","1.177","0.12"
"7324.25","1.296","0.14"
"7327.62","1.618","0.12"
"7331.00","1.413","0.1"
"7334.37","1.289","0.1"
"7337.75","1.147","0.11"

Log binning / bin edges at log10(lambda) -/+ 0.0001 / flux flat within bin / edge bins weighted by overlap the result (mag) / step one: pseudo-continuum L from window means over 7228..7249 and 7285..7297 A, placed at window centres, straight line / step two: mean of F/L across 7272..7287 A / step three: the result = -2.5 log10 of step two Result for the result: 0.129 mag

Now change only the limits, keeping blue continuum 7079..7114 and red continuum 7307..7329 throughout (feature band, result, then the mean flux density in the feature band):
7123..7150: 0.03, 1.37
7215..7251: 0.03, 1.36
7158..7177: 0.12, 1.26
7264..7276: 0.06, 1.32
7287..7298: -0.09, 1.5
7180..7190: 0.00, 1.4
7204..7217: 0.08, 1.29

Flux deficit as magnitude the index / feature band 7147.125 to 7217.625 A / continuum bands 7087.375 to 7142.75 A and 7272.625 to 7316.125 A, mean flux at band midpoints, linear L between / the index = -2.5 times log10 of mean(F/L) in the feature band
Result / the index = 0.08 mag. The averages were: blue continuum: 1.42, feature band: 1.31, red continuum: 1.4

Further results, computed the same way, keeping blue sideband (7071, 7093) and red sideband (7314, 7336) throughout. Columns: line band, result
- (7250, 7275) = 0.08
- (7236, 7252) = 0.06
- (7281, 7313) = -0.04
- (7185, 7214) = 0.07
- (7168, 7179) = 0.11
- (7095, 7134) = -0.04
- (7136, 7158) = -0.02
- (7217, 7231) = 0.00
